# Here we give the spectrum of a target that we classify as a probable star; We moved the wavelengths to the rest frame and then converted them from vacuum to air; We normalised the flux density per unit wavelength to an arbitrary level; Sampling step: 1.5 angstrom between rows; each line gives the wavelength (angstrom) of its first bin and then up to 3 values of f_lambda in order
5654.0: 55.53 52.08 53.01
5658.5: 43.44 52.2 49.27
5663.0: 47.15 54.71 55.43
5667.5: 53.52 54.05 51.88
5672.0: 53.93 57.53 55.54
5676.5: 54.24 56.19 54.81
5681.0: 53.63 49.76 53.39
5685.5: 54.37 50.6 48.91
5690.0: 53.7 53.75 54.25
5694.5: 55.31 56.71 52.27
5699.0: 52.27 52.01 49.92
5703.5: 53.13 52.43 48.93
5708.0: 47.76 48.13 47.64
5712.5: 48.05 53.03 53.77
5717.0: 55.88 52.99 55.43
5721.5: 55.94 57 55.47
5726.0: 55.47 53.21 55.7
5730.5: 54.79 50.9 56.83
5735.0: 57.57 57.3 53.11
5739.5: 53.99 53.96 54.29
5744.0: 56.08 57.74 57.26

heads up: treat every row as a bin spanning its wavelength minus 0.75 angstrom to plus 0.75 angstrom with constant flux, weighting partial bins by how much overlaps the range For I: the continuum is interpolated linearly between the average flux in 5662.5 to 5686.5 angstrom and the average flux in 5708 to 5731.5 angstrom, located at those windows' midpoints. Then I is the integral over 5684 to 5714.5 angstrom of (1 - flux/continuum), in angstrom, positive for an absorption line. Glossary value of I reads 1.0 angstrom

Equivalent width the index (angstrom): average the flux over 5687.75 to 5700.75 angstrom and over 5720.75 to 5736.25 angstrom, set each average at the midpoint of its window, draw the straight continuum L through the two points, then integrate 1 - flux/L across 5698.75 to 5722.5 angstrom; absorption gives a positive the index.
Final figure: 1.1 angstrom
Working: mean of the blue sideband 53.3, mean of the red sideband 55.4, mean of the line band 51.8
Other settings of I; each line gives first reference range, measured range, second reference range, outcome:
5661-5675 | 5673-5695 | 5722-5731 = 0.1 angstrom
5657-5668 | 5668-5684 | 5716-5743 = -0.7 angstrom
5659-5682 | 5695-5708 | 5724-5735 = 0.5 angstrom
